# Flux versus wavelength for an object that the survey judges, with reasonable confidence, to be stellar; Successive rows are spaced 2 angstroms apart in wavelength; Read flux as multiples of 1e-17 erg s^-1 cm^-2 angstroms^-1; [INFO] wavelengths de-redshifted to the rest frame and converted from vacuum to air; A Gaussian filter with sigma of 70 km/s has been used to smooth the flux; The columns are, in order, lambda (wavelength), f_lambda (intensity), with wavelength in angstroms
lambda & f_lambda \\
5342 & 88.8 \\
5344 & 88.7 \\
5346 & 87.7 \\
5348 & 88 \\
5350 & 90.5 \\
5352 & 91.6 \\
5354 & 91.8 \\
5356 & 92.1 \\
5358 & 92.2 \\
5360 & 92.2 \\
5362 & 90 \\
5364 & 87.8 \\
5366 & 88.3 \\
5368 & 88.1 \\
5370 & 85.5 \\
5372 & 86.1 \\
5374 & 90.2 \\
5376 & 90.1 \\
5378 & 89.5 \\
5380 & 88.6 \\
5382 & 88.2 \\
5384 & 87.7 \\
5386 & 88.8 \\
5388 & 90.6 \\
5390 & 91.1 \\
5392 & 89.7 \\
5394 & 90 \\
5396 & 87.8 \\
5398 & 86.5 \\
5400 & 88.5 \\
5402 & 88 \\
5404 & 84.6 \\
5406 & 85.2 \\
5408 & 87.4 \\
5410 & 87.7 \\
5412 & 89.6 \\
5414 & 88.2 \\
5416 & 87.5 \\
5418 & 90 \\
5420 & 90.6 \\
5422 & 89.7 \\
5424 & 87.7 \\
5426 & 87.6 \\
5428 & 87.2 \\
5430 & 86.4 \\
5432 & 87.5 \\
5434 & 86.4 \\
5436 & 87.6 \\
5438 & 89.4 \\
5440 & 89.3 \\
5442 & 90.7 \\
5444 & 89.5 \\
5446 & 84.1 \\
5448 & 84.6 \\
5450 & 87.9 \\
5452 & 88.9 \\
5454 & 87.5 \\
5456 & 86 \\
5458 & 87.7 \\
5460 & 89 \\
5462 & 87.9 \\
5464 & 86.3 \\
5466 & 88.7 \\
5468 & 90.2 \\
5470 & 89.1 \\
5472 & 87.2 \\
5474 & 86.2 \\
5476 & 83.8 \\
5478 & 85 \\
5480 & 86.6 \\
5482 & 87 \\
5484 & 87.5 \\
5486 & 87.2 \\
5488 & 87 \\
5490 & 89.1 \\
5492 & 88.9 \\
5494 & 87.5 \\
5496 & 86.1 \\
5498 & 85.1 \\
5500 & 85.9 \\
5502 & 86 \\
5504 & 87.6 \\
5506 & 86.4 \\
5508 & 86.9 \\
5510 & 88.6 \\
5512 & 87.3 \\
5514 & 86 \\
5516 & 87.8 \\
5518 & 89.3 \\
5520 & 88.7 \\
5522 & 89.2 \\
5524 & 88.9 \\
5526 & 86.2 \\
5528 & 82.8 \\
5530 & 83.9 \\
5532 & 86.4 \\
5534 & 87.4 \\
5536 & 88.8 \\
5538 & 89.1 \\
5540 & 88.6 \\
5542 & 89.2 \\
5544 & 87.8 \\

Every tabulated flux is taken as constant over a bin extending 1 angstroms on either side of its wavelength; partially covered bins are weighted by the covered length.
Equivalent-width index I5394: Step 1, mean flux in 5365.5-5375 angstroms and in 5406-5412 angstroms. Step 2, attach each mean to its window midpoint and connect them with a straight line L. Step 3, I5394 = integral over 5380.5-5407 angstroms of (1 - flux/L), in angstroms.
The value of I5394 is -0.2 angstroms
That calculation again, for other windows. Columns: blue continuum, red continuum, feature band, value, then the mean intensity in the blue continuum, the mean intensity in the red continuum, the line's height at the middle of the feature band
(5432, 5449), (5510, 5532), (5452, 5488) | 0.1 angstroms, 87.7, 87.1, 87.5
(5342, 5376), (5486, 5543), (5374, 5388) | 0.0 angstroms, 89.4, 87.3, 89.1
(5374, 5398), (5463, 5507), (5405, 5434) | 0.2 angstroms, 89.2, 87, 88.5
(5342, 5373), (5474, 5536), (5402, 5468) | 0.2 angstroms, 89.4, 86.9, 88.1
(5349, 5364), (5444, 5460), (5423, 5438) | 0.1 angstroms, 91.2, 87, 87.9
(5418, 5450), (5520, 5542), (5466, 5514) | 0.3 angstroms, 88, 87.3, 87.6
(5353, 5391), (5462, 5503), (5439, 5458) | 0.0 angstroms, 89.4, 87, 87.8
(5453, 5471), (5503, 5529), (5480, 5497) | 0.0 angstroms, 88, 87.4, 87.7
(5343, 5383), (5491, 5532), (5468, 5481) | 0.1 angstroms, 89.4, 86.9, 87.5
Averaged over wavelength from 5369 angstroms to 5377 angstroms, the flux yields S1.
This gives 88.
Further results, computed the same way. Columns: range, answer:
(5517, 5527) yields 88.5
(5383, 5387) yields 88.2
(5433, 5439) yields 87.8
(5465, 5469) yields 89.5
